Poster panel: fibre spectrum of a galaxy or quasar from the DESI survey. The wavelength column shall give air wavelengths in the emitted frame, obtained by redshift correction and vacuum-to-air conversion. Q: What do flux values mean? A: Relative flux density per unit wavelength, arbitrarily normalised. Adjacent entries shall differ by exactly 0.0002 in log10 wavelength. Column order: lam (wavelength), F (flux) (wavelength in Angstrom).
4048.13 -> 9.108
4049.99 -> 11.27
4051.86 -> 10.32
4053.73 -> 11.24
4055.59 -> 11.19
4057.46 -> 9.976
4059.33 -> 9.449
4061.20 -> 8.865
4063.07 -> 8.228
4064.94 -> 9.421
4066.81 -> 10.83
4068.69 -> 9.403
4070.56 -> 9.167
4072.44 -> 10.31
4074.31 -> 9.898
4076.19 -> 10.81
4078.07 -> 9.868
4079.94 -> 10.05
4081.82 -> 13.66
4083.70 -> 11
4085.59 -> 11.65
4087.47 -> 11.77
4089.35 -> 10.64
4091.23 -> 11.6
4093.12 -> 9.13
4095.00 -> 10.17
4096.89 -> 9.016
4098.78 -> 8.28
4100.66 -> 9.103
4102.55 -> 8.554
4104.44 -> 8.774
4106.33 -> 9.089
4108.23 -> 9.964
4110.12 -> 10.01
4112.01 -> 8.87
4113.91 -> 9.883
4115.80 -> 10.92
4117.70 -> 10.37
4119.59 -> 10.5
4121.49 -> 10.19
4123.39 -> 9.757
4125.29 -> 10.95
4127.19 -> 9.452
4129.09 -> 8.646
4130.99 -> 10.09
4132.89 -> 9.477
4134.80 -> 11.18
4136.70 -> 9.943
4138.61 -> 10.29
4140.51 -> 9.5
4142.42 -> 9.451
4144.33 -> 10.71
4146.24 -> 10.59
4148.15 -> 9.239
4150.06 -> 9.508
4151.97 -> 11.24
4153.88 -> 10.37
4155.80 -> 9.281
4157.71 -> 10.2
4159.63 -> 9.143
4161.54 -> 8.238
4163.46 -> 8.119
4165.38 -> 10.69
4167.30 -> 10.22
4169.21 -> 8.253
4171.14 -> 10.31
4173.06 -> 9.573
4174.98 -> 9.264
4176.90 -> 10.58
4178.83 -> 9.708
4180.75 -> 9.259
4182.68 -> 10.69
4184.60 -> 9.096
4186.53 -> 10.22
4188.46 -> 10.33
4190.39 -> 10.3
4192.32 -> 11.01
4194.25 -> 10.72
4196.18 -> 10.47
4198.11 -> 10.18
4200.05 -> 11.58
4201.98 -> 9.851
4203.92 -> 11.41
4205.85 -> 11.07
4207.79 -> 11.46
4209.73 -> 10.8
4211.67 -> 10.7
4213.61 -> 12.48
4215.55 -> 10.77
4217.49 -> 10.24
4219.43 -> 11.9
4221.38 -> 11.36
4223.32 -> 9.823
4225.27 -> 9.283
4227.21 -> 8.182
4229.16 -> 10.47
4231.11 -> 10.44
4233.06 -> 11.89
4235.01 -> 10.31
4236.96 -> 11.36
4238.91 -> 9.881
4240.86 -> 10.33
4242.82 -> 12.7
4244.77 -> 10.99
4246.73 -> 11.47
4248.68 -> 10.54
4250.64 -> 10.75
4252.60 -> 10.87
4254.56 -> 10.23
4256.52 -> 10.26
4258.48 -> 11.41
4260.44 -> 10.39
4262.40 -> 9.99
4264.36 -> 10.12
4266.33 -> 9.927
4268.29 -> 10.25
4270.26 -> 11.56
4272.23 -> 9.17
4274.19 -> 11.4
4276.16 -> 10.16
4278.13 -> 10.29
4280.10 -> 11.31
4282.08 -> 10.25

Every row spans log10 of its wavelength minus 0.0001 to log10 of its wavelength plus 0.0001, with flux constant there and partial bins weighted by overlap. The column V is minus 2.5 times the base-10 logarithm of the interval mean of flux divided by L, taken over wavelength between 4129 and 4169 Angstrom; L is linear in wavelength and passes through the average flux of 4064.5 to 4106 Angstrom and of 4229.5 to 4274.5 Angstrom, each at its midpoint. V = 0.06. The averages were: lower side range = 10.1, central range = 9.81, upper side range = 10.7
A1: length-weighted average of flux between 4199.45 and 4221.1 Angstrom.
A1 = 11.1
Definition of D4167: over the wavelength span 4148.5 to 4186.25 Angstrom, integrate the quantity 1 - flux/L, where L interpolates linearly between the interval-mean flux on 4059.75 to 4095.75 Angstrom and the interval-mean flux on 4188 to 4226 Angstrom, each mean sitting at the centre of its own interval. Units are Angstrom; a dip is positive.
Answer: 3.5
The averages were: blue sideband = 10.3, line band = 9.67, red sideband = 10.8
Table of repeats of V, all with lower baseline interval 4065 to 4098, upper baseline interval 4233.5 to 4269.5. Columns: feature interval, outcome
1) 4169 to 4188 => 0.088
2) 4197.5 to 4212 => -0.028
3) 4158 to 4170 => 0.153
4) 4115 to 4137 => 0.043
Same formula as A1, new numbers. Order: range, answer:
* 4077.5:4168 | 9.98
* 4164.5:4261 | 10.5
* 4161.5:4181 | 9.54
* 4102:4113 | 9.23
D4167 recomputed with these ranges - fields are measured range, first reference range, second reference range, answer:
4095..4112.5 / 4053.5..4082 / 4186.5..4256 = 1.8 Angstrom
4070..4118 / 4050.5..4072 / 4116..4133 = -0.8 Angstrom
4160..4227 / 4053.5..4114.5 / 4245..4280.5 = 0.5 Angstrom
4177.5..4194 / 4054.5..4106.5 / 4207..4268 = 0.5 Angstrom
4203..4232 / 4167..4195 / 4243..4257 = -0.7 Angstrom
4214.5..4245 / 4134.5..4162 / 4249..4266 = -0.8 Angstrom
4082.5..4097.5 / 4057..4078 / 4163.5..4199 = -1.5 Angstrom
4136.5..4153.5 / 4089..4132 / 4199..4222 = 0.2 Angstrom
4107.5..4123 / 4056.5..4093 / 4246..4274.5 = 0.4 Angstrom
